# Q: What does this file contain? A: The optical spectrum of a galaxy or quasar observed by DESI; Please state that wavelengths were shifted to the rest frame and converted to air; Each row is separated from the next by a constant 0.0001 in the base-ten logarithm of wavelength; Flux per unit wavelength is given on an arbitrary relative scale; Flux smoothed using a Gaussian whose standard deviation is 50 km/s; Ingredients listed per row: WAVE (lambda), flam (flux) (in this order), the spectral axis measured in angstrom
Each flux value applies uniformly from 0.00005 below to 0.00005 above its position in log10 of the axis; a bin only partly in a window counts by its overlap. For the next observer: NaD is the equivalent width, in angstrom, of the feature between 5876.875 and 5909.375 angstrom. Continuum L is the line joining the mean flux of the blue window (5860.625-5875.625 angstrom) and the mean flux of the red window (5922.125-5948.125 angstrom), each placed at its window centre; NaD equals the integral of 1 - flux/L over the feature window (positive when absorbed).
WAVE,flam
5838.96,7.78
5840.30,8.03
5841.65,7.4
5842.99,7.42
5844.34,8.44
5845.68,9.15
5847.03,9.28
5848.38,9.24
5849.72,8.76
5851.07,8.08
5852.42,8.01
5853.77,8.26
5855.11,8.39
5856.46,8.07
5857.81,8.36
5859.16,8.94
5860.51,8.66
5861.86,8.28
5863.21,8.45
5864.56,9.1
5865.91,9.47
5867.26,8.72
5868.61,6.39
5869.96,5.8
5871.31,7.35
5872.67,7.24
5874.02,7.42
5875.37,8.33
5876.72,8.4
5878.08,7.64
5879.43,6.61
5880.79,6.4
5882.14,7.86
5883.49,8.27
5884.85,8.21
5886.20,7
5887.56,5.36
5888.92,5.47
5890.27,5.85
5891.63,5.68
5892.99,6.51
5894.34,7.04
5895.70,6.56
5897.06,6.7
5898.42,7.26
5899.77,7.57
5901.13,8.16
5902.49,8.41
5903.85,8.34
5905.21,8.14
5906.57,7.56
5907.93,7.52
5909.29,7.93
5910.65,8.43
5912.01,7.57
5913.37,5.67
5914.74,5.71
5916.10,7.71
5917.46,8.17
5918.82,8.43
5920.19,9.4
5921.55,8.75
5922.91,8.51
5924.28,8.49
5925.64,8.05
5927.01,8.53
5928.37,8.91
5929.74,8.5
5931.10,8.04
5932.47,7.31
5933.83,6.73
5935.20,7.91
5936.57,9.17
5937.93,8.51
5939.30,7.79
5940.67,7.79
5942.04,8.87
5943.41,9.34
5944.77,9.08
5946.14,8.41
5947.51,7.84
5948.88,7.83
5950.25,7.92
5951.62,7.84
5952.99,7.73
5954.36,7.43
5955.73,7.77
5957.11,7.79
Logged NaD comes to 3.5 angstrom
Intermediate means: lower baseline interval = 7.89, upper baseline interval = 8.31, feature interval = 7.17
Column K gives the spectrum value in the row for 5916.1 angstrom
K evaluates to 7.71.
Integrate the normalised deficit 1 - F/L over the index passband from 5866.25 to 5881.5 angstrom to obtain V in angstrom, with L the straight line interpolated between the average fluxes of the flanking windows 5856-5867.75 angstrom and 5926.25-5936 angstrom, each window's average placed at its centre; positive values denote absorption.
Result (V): 2.16 angstrom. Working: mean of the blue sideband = 8.68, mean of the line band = 7.35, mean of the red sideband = 8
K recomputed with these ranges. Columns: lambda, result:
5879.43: 6.61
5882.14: 7.86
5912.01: 7.57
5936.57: 9.17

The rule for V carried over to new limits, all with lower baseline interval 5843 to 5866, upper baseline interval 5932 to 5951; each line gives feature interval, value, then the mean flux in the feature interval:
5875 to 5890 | 2.3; 7.17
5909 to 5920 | 1.0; 7.52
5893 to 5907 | 1.4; 7.53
